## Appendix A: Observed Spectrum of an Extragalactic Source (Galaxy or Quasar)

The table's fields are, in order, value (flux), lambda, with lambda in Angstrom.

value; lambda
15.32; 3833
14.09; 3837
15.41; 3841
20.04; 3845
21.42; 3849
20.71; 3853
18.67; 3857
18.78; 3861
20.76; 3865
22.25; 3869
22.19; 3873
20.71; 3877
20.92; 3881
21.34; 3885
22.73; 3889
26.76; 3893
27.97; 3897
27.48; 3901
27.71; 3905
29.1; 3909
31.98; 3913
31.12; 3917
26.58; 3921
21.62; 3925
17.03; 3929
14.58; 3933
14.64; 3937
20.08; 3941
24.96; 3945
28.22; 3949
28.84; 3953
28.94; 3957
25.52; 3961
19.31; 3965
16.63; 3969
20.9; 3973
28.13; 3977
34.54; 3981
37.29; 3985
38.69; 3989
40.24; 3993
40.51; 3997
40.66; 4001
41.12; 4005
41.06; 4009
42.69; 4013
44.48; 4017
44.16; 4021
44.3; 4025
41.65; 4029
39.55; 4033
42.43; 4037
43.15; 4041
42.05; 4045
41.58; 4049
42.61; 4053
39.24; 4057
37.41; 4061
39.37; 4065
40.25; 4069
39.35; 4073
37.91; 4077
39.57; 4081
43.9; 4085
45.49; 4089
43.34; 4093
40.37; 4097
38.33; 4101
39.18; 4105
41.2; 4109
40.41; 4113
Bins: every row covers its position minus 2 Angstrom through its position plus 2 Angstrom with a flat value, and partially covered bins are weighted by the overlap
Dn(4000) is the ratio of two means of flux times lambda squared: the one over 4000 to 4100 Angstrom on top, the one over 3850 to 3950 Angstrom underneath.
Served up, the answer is 1.94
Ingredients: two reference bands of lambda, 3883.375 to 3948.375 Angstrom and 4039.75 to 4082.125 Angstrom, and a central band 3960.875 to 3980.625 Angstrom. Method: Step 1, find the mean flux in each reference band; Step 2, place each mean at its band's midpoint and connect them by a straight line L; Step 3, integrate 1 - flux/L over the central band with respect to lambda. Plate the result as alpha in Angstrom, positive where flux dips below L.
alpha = 4.90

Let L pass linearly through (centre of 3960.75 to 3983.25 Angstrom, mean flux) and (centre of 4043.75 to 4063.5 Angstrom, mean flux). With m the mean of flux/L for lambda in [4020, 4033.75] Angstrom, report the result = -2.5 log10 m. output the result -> -0.209 mag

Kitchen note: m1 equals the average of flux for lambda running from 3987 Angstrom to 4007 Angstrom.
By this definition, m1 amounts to 40.2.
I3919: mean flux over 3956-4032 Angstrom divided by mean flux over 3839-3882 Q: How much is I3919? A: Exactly 1.76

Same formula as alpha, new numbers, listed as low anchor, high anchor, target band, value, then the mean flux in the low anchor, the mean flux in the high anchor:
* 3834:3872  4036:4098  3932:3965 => 6.6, 19.1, 41.1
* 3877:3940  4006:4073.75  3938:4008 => 5.8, 23.9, 41.5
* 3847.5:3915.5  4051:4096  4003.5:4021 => -3.6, 23.7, 40.8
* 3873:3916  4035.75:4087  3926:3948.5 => 8.0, 25.6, 40.7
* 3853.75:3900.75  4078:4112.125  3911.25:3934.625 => 2.0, 22.3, 41.3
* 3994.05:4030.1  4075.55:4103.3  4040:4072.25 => 0.9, 42.3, 41.3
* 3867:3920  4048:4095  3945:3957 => 1.0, 25.6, 40.8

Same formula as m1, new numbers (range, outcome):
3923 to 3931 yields 19.3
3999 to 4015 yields 41.4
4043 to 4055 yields 42.1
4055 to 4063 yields 38.3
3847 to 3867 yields 20.1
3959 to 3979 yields 22.1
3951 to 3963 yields 27.8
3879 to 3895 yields 22.9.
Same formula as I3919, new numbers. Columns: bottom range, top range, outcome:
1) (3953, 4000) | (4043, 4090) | 1.34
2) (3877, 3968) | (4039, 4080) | 1.66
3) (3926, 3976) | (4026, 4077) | 1.87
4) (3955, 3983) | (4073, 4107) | 1.65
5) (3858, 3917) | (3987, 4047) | 1.71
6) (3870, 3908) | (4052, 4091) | 1.67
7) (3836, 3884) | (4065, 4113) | 2.06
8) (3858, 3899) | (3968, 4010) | 1.56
